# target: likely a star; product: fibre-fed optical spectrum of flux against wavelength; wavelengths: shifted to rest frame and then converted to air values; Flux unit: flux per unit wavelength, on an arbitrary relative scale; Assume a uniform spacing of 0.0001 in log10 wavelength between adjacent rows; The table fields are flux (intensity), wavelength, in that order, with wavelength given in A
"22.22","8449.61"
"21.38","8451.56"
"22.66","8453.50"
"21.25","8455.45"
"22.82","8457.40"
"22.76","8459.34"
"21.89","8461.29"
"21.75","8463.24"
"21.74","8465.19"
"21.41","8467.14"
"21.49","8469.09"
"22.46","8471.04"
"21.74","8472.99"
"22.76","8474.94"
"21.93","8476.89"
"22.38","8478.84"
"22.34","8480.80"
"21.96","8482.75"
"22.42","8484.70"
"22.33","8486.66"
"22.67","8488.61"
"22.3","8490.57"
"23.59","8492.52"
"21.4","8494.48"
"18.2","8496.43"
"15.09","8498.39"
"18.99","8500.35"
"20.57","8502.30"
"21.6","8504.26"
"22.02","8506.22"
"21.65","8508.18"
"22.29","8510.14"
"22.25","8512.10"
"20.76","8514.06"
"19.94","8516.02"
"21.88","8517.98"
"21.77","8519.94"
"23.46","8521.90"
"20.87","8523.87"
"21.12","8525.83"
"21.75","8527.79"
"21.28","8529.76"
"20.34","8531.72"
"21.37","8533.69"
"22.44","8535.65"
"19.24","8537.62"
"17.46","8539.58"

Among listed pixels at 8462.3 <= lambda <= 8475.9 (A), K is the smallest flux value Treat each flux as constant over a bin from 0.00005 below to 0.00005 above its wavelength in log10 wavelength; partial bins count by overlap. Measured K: 21.41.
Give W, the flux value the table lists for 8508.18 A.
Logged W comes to 21.65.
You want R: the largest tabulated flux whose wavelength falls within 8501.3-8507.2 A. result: 22.02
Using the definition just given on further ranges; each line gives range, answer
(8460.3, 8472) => 22.46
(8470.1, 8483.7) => 22.76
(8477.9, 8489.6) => 22.67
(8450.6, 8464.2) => 22.82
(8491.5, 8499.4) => 23.59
